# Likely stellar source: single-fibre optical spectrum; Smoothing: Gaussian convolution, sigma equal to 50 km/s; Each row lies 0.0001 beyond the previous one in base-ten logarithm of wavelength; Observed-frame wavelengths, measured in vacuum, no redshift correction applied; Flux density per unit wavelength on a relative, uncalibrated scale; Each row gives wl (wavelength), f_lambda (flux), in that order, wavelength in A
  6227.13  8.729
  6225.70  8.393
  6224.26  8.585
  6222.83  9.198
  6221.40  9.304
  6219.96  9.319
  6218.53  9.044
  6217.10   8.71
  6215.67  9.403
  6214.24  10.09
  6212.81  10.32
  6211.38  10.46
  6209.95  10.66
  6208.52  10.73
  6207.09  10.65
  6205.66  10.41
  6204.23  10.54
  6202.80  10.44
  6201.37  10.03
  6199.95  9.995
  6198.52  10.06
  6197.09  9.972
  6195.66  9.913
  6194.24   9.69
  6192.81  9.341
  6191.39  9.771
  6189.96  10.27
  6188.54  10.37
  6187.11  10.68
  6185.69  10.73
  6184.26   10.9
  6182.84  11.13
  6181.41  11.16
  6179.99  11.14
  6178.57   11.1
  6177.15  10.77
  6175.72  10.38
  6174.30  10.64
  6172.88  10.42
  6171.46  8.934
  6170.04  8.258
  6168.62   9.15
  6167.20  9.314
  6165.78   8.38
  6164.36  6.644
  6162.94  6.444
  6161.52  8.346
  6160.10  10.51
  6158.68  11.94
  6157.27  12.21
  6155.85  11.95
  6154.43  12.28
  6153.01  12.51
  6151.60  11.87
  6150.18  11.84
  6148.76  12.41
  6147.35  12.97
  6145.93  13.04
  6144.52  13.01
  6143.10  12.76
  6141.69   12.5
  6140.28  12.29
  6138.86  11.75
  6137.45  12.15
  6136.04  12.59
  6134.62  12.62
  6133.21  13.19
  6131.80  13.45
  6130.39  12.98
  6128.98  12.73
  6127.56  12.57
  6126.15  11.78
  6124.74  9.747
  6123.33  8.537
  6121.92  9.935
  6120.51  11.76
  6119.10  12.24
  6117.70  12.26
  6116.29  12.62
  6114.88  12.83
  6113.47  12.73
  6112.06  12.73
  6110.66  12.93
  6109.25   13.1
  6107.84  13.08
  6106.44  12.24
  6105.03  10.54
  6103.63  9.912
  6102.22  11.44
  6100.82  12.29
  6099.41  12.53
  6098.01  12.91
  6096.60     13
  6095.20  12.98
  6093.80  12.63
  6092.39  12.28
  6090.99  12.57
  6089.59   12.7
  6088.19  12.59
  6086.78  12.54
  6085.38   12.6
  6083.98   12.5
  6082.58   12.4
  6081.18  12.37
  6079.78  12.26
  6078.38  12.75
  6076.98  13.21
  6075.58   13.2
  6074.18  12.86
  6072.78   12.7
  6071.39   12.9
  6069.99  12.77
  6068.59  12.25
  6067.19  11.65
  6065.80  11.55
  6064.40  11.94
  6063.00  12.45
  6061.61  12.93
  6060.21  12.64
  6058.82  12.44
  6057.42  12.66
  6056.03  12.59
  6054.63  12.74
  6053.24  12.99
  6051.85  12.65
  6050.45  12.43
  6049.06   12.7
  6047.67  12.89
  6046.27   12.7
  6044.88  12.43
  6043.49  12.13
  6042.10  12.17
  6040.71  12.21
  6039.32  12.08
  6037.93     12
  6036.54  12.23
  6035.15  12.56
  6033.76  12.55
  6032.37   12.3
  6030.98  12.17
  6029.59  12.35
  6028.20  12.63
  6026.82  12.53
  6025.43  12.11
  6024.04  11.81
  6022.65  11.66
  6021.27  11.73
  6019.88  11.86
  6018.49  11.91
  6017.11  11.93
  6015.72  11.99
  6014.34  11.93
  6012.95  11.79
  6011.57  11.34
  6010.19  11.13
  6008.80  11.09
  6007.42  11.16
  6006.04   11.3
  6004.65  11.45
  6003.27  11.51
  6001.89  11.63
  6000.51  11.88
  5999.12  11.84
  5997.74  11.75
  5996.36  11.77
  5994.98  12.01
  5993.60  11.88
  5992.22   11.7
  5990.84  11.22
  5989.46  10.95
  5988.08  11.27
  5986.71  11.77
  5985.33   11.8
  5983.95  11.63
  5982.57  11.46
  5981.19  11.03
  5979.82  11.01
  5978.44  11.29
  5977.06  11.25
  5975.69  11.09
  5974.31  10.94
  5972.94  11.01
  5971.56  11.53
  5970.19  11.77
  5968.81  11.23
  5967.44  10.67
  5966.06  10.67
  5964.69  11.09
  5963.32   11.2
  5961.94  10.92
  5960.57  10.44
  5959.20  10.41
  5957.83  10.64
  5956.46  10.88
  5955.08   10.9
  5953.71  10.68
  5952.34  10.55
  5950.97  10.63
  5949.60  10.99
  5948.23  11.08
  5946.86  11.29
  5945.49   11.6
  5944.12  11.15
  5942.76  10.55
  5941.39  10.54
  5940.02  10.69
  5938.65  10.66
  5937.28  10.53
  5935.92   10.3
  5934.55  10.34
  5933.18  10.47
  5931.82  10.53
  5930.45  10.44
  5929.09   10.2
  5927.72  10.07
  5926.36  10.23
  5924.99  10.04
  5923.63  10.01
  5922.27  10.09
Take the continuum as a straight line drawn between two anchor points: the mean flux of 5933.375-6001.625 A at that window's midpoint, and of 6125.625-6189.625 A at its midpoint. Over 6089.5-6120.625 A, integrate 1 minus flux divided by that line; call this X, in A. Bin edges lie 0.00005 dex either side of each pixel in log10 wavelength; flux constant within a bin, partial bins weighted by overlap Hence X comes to -3.3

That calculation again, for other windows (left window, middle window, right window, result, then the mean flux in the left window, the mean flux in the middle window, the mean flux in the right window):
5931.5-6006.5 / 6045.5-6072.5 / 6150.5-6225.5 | -4.60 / 11.1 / 12.5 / 10.1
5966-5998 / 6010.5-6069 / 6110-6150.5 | -2.67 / 11.4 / 12.2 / 12.2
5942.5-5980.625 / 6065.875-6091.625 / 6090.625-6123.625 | -1.45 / 11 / 12.6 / 12.1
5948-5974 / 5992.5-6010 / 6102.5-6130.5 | -0.70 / 10.9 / 11.6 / 11.8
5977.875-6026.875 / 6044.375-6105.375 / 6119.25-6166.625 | -4.83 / 11.6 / 12.5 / 11.5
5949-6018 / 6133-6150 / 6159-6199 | -4.15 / 11.3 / 12.6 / 9.82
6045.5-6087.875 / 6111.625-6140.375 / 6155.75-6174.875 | -3.74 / 12.6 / 12.1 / 9.43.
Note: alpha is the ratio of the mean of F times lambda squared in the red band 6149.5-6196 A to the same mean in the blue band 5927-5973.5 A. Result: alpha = 1.0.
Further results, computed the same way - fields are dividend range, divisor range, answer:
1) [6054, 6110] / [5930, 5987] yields 1.18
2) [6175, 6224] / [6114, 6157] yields 0.85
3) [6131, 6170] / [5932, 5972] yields 1.12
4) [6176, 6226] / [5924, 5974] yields 1.02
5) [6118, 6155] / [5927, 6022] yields 1.15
